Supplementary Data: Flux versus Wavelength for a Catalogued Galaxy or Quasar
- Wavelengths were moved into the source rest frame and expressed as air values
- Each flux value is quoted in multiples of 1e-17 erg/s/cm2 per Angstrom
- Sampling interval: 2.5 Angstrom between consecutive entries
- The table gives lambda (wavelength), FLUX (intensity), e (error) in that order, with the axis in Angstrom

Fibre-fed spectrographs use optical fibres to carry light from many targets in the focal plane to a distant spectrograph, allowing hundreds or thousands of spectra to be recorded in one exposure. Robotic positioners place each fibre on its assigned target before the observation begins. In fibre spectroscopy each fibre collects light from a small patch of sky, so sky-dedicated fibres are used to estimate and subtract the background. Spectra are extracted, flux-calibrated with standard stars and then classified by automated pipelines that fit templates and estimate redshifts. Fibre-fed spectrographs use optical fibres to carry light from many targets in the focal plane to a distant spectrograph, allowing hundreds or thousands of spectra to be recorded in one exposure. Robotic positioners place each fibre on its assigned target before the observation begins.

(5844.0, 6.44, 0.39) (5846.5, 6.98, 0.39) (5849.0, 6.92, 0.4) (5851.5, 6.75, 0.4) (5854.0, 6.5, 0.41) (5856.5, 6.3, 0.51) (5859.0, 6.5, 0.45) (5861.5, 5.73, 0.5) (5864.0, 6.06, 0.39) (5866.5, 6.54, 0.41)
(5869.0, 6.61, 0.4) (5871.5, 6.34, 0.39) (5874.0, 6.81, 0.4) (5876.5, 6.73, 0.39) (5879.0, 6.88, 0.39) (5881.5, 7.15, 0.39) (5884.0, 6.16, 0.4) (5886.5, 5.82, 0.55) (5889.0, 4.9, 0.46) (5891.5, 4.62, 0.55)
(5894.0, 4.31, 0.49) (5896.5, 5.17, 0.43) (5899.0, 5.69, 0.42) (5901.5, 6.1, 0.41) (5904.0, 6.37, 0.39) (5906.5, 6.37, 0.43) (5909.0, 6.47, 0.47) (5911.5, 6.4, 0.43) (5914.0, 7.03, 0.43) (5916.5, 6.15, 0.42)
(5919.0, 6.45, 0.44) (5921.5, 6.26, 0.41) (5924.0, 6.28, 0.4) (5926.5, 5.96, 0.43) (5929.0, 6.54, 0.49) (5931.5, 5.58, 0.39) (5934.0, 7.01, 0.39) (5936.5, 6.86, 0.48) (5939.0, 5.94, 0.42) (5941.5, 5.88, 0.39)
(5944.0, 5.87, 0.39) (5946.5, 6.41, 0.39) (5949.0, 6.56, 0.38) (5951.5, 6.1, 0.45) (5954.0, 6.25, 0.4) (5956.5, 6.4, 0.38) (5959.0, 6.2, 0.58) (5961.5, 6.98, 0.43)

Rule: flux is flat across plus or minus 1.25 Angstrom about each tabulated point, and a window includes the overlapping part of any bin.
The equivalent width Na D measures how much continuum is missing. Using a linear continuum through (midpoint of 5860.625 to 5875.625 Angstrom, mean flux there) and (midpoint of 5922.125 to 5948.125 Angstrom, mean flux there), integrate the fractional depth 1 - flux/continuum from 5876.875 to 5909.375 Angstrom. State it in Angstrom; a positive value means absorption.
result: 2.41 Angstrom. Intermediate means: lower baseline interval 6.37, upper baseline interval 6.24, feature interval 5.85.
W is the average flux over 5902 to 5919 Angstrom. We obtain 6.45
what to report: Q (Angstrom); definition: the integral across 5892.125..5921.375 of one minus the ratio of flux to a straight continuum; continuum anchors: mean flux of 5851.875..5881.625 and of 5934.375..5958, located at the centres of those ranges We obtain 1.7 Angstrom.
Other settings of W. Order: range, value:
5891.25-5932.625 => 6.02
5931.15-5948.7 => 6.27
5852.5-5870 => 6.32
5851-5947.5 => 6.19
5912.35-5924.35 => 6.44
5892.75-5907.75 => 5.67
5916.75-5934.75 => 6.27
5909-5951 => 6.32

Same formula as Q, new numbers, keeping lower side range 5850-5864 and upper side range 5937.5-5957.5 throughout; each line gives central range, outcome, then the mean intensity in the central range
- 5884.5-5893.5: 1.6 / 5.13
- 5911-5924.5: -0.4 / 6.44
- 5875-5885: -0.7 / 6.75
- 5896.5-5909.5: 0.4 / 6.09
